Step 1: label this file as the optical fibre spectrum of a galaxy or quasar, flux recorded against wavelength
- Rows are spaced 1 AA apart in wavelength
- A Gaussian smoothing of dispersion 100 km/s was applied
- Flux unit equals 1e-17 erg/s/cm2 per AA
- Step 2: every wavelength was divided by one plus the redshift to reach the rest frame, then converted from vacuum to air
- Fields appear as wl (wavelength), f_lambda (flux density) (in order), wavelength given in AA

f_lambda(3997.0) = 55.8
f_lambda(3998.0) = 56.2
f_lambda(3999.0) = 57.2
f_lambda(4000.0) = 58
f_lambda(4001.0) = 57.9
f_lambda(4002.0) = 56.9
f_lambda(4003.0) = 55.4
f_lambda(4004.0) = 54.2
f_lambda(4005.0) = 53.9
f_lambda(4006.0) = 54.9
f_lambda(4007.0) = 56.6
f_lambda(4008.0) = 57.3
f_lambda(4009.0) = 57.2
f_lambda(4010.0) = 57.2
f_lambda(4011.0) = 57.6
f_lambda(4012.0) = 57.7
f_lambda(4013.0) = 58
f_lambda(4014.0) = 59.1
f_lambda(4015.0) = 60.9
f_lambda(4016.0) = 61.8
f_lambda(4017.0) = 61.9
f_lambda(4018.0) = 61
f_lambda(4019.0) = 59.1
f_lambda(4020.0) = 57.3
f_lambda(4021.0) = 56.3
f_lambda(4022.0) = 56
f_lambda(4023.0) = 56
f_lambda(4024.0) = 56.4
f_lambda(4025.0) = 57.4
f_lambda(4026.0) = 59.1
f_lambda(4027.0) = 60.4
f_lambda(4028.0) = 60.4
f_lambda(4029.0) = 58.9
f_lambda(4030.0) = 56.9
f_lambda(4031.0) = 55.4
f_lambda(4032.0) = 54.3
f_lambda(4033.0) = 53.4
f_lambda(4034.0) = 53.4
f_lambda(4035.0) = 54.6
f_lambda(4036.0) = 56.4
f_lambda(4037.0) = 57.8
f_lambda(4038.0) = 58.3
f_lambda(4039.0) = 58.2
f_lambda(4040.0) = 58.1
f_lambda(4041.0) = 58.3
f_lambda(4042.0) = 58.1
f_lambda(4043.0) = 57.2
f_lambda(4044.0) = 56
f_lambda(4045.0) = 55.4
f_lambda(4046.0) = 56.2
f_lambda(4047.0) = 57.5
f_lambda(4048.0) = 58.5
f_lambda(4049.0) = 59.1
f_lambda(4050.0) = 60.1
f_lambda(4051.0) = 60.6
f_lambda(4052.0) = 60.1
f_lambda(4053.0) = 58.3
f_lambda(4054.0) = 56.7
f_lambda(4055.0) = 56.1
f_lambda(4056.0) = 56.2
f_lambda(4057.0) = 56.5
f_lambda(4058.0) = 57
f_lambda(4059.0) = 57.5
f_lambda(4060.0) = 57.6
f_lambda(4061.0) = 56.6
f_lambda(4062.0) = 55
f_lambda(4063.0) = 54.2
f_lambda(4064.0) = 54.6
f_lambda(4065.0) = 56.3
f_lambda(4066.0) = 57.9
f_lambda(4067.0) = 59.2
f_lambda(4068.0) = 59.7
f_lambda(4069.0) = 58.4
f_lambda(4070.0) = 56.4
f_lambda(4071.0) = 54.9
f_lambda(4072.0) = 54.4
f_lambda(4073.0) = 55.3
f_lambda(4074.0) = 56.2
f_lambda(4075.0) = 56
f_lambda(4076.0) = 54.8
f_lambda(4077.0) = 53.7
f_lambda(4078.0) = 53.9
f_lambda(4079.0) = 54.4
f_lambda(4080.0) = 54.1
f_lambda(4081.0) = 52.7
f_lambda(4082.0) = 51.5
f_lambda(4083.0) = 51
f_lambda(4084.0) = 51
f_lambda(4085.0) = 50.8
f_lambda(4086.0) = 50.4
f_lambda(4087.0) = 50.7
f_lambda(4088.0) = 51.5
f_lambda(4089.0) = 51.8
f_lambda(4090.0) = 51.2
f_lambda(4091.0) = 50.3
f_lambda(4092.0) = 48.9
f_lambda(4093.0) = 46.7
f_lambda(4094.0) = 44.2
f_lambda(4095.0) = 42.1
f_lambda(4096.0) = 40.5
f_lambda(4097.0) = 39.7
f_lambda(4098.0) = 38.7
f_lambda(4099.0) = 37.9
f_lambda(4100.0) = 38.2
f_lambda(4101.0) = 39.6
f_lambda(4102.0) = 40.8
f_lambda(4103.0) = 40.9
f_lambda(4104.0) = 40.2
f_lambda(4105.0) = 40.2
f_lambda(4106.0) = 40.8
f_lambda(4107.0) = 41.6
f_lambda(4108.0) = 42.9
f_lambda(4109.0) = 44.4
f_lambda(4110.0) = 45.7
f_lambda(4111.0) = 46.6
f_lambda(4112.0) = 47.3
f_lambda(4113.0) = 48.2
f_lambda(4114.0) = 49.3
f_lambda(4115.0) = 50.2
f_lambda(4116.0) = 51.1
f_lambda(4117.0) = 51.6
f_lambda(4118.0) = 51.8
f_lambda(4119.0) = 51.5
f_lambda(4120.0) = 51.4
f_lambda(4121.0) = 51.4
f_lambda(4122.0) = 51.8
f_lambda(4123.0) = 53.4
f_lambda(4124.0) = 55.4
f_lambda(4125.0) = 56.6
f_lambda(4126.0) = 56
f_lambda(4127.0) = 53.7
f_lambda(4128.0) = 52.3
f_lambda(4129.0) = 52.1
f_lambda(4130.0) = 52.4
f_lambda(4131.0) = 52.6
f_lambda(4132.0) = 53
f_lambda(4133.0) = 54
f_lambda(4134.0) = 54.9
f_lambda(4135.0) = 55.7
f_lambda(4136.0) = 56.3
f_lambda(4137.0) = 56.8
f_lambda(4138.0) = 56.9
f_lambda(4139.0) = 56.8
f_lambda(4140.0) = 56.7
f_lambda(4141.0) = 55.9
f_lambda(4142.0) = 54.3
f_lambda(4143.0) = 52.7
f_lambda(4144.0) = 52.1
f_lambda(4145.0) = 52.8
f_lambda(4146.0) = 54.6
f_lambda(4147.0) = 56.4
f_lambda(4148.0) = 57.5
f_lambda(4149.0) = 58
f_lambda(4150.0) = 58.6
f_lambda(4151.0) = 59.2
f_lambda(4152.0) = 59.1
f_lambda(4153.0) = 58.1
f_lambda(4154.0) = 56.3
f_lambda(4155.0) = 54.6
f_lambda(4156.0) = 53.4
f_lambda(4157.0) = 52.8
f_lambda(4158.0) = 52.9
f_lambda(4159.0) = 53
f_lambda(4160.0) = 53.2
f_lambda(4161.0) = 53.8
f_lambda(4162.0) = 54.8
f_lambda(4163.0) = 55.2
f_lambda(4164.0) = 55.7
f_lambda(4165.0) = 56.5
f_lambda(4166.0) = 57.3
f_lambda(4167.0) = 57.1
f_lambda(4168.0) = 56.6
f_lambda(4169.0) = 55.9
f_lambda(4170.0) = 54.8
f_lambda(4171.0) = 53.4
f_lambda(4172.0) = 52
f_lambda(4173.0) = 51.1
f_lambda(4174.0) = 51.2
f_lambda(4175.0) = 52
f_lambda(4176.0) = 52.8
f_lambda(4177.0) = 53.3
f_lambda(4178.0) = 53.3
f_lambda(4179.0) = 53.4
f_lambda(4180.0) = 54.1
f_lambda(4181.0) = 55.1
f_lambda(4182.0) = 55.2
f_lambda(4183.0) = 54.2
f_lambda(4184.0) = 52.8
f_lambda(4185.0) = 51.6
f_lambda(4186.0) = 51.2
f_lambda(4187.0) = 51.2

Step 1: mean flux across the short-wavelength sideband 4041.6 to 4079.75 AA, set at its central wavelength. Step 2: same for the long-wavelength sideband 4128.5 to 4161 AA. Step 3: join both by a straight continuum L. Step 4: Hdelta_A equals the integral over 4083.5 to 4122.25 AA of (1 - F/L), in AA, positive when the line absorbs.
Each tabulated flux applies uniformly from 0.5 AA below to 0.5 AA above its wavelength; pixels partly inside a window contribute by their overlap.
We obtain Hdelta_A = 6.7 AA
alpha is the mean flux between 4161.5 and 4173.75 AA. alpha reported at 55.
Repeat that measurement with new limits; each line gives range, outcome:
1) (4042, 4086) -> 56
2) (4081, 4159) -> 50.6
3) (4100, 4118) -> 44.8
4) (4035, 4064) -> 57.3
